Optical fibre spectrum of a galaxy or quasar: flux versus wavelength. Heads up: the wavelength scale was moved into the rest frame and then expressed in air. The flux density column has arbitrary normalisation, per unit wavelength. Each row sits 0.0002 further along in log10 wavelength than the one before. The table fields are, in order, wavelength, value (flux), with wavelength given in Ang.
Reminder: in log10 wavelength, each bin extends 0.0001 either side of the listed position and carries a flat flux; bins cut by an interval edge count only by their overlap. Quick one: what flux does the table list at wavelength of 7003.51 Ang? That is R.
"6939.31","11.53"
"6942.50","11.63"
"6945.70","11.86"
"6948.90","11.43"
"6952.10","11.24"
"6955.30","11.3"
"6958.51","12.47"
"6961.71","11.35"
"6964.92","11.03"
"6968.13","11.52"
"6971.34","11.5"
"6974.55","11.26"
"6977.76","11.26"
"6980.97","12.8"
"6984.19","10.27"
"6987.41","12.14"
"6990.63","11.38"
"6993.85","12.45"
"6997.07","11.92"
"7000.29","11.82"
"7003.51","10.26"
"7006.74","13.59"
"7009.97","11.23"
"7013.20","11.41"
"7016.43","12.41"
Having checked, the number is 10.26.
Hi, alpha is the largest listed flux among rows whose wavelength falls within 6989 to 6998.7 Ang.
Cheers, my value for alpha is 12.45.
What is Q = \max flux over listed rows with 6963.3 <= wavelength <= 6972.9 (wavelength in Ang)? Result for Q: 11.52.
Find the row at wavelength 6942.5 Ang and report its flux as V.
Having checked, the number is 11.63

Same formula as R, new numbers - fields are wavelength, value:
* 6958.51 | 12.47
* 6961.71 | 11.35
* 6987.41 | 12.14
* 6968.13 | 11.52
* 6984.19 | 10.27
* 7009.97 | 11.23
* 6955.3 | 11.3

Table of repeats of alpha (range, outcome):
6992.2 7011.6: 13.59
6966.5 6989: 12.8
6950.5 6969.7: 12.47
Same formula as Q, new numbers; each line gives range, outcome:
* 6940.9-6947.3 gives 11.86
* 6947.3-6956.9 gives 11.43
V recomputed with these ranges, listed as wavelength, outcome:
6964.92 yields 11.03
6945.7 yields 11.86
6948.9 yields 11.43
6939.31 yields 11.53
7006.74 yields 13.59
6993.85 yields 12.45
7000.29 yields 11.82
